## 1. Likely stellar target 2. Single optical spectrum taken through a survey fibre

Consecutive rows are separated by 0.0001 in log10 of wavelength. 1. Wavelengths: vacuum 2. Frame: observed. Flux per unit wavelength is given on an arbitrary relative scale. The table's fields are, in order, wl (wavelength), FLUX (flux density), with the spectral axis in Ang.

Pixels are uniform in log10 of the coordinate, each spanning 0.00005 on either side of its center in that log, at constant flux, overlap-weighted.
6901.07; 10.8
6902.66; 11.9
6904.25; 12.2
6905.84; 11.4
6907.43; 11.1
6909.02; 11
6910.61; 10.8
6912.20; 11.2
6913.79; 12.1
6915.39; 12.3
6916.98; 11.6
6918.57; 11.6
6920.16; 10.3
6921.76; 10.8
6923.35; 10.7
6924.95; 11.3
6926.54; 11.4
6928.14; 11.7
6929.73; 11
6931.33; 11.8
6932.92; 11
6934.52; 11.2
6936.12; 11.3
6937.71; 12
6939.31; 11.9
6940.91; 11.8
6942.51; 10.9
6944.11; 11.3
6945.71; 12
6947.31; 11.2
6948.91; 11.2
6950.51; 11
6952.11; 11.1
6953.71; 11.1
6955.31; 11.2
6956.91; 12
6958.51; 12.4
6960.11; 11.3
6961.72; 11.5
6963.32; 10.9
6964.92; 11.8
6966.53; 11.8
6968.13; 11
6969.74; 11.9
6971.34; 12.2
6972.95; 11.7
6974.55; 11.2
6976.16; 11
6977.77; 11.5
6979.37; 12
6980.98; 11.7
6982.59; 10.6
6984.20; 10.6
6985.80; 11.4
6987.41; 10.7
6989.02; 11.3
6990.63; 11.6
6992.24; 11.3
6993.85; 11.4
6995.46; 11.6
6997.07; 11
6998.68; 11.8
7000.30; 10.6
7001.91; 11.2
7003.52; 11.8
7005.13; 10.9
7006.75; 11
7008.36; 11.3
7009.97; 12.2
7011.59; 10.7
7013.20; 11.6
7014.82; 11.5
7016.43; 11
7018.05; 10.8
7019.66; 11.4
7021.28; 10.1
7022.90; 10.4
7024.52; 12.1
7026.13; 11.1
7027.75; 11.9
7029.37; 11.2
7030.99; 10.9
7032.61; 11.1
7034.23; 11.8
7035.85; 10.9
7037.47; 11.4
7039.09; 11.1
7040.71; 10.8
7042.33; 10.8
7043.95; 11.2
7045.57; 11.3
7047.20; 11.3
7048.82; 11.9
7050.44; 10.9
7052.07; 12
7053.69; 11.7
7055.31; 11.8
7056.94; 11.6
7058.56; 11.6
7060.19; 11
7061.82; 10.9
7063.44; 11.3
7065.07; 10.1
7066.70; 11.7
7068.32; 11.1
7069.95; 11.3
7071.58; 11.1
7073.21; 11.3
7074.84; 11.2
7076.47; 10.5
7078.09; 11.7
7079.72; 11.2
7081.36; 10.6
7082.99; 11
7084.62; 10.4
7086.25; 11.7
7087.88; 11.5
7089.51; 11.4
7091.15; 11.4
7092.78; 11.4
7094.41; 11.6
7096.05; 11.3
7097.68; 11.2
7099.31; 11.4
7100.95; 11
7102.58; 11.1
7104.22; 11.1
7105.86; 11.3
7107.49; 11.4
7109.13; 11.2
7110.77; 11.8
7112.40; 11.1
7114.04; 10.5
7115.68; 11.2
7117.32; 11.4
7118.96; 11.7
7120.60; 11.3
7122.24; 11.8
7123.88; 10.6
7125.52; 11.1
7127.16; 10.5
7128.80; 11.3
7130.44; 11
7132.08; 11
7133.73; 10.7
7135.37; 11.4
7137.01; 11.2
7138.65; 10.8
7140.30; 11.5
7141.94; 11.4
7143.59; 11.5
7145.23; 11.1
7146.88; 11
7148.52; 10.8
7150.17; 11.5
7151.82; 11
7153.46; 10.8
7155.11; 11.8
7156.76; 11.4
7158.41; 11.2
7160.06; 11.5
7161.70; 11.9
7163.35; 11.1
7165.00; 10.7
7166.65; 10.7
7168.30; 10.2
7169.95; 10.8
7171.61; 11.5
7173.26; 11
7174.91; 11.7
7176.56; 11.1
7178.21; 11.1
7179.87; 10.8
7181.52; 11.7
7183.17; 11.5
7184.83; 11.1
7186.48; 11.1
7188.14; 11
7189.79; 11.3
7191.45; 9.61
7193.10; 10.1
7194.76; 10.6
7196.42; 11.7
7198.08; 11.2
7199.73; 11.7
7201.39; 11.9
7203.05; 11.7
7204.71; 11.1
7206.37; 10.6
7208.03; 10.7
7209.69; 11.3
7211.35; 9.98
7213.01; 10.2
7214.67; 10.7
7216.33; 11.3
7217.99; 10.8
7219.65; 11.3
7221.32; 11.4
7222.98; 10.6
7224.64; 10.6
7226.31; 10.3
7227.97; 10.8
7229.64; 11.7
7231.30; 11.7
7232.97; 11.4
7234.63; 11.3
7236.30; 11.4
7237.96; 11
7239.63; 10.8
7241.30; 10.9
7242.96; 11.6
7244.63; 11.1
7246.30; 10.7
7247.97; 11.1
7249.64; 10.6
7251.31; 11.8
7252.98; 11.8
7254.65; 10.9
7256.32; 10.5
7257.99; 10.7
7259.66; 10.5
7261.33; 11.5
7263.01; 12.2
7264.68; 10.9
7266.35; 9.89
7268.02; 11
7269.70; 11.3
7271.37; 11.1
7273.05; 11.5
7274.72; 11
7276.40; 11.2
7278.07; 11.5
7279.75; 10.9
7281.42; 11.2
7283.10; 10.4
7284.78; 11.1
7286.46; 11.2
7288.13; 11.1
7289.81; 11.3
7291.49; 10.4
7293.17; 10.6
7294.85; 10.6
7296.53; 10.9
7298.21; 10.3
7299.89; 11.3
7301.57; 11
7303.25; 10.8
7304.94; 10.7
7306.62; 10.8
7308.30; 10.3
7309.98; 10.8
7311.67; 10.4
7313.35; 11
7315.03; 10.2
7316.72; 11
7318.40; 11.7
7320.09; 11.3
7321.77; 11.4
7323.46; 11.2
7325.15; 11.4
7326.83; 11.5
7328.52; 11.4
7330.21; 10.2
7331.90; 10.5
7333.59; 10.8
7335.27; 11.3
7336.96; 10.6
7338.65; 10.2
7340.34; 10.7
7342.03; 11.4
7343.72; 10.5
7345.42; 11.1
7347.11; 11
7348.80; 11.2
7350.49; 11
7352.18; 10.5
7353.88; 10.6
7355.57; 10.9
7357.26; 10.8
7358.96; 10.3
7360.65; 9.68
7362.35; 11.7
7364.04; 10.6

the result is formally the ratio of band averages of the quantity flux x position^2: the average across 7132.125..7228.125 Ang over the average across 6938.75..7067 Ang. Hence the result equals 1.03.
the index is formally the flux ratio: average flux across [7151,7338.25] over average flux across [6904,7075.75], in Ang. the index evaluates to 1.0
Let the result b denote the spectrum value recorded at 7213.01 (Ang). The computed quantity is 10.2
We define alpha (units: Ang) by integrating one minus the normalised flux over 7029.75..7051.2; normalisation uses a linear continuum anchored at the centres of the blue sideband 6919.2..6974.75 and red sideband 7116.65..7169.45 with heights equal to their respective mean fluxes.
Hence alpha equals 0.18 Ang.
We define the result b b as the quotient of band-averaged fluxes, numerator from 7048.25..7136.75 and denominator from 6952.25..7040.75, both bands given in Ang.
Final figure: 1.0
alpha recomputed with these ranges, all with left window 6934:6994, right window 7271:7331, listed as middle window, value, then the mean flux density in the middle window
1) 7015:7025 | 0.34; 11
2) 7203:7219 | 0.41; 10.8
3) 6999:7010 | 0.12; 11.2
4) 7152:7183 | -0.07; 11.2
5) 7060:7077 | 0.34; 11.1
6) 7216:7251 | -0.06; 11.1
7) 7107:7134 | 0.12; 11.2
